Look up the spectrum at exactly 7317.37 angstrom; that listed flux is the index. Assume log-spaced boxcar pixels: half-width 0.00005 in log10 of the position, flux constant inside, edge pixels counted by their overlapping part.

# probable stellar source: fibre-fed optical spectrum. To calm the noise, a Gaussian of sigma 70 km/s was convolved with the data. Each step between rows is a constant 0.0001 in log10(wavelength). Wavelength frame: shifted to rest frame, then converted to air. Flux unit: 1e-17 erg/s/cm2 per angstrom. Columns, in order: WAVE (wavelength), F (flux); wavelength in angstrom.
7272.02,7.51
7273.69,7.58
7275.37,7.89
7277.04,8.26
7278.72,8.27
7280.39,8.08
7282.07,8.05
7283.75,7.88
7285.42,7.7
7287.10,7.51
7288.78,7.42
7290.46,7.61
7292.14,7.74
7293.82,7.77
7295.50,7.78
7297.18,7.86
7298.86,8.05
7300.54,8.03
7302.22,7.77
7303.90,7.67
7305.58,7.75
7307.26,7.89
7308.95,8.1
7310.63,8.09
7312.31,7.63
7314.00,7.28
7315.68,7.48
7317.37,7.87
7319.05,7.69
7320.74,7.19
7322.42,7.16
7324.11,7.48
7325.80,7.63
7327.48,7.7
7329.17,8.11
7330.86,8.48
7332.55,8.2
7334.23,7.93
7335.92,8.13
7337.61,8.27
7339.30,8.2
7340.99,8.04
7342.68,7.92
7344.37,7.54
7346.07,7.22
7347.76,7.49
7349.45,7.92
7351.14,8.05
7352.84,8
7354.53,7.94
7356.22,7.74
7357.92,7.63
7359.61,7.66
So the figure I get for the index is 7.87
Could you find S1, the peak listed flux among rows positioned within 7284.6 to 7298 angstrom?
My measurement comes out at 7.86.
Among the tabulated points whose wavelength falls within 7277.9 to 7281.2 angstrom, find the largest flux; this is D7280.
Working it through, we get 8.27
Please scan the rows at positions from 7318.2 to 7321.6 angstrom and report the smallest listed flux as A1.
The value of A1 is 7.19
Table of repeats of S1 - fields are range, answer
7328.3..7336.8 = 8.48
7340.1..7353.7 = 8.05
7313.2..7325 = 7.87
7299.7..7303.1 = 8.03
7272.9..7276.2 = 7.89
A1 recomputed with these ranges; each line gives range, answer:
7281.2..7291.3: 7.42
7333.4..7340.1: 7.93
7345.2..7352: 7.22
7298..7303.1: 7.77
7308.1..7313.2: 7.63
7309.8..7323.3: 7.16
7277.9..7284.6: 7.88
